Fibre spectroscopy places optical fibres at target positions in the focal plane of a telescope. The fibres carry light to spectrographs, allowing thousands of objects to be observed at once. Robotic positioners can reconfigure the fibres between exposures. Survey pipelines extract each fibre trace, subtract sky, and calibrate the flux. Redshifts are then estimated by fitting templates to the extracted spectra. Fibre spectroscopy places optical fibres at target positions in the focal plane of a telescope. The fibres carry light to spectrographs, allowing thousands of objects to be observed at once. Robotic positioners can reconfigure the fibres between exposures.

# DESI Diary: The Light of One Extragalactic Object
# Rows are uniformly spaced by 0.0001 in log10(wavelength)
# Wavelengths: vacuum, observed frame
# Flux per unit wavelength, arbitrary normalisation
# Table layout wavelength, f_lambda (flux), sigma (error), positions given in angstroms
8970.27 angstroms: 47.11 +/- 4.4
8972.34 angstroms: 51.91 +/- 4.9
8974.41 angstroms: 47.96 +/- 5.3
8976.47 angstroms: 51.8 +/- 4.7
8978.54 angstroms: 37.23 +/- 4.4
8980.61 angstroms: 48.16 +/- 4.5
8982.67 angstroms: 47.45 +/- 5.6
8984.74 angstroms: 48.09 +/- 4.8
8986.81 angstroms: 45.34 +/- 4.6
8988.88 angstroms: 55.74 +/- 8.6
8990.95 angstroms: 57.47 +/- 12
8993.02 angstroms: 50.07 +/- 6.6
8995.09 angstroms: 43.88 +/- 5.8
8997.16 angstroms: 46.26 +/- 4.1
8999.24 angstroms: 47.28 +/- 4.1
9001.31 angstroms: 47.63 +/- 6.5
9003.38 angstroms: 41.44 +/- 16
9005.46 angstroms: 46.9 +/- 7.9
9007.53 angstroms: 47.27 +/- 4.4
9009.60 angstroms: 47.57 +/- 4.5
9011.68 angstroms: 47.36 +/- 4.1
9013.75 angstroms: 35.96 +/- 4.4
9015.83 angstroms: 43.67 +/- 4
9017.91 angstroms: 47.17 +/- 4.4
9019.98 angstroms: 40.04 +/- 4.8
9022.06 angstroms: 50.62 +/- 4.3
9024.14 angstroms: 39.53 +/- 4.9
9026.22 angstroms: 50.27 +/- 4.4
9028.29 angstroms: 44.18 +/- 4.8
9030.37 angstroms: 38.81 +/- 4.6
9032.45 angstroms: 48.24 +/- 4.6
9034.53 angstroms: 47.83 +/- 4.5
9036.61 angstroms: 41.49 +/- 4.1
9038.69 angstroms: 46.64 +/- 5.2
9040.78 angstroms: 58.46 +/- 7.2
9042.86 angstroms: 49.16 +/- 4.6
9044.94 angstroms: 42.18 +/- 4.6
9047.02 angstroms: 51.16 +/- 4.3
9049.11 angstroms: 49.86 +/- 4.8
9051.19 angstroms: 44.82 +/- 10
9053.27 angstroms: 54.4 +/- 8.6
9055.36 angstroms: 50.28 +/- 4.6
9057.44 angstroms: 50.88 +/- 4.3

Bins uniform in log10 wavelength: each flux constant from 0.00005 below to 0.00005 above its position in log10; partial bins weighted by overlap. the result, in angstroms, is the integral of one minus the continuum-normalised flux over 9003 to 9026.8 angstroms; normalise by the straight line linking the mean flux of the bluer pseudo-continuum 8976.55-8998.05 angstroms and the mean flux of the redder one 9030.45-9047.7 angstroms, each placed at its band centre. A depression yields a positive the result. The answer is 1.5 angstroms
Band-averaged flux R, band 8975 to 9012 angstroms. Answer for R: 47.6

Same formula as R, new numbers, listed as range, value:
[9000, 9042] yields 45.6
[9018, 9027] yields 45.2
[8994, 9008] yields 45.8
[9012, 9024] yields 43.4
